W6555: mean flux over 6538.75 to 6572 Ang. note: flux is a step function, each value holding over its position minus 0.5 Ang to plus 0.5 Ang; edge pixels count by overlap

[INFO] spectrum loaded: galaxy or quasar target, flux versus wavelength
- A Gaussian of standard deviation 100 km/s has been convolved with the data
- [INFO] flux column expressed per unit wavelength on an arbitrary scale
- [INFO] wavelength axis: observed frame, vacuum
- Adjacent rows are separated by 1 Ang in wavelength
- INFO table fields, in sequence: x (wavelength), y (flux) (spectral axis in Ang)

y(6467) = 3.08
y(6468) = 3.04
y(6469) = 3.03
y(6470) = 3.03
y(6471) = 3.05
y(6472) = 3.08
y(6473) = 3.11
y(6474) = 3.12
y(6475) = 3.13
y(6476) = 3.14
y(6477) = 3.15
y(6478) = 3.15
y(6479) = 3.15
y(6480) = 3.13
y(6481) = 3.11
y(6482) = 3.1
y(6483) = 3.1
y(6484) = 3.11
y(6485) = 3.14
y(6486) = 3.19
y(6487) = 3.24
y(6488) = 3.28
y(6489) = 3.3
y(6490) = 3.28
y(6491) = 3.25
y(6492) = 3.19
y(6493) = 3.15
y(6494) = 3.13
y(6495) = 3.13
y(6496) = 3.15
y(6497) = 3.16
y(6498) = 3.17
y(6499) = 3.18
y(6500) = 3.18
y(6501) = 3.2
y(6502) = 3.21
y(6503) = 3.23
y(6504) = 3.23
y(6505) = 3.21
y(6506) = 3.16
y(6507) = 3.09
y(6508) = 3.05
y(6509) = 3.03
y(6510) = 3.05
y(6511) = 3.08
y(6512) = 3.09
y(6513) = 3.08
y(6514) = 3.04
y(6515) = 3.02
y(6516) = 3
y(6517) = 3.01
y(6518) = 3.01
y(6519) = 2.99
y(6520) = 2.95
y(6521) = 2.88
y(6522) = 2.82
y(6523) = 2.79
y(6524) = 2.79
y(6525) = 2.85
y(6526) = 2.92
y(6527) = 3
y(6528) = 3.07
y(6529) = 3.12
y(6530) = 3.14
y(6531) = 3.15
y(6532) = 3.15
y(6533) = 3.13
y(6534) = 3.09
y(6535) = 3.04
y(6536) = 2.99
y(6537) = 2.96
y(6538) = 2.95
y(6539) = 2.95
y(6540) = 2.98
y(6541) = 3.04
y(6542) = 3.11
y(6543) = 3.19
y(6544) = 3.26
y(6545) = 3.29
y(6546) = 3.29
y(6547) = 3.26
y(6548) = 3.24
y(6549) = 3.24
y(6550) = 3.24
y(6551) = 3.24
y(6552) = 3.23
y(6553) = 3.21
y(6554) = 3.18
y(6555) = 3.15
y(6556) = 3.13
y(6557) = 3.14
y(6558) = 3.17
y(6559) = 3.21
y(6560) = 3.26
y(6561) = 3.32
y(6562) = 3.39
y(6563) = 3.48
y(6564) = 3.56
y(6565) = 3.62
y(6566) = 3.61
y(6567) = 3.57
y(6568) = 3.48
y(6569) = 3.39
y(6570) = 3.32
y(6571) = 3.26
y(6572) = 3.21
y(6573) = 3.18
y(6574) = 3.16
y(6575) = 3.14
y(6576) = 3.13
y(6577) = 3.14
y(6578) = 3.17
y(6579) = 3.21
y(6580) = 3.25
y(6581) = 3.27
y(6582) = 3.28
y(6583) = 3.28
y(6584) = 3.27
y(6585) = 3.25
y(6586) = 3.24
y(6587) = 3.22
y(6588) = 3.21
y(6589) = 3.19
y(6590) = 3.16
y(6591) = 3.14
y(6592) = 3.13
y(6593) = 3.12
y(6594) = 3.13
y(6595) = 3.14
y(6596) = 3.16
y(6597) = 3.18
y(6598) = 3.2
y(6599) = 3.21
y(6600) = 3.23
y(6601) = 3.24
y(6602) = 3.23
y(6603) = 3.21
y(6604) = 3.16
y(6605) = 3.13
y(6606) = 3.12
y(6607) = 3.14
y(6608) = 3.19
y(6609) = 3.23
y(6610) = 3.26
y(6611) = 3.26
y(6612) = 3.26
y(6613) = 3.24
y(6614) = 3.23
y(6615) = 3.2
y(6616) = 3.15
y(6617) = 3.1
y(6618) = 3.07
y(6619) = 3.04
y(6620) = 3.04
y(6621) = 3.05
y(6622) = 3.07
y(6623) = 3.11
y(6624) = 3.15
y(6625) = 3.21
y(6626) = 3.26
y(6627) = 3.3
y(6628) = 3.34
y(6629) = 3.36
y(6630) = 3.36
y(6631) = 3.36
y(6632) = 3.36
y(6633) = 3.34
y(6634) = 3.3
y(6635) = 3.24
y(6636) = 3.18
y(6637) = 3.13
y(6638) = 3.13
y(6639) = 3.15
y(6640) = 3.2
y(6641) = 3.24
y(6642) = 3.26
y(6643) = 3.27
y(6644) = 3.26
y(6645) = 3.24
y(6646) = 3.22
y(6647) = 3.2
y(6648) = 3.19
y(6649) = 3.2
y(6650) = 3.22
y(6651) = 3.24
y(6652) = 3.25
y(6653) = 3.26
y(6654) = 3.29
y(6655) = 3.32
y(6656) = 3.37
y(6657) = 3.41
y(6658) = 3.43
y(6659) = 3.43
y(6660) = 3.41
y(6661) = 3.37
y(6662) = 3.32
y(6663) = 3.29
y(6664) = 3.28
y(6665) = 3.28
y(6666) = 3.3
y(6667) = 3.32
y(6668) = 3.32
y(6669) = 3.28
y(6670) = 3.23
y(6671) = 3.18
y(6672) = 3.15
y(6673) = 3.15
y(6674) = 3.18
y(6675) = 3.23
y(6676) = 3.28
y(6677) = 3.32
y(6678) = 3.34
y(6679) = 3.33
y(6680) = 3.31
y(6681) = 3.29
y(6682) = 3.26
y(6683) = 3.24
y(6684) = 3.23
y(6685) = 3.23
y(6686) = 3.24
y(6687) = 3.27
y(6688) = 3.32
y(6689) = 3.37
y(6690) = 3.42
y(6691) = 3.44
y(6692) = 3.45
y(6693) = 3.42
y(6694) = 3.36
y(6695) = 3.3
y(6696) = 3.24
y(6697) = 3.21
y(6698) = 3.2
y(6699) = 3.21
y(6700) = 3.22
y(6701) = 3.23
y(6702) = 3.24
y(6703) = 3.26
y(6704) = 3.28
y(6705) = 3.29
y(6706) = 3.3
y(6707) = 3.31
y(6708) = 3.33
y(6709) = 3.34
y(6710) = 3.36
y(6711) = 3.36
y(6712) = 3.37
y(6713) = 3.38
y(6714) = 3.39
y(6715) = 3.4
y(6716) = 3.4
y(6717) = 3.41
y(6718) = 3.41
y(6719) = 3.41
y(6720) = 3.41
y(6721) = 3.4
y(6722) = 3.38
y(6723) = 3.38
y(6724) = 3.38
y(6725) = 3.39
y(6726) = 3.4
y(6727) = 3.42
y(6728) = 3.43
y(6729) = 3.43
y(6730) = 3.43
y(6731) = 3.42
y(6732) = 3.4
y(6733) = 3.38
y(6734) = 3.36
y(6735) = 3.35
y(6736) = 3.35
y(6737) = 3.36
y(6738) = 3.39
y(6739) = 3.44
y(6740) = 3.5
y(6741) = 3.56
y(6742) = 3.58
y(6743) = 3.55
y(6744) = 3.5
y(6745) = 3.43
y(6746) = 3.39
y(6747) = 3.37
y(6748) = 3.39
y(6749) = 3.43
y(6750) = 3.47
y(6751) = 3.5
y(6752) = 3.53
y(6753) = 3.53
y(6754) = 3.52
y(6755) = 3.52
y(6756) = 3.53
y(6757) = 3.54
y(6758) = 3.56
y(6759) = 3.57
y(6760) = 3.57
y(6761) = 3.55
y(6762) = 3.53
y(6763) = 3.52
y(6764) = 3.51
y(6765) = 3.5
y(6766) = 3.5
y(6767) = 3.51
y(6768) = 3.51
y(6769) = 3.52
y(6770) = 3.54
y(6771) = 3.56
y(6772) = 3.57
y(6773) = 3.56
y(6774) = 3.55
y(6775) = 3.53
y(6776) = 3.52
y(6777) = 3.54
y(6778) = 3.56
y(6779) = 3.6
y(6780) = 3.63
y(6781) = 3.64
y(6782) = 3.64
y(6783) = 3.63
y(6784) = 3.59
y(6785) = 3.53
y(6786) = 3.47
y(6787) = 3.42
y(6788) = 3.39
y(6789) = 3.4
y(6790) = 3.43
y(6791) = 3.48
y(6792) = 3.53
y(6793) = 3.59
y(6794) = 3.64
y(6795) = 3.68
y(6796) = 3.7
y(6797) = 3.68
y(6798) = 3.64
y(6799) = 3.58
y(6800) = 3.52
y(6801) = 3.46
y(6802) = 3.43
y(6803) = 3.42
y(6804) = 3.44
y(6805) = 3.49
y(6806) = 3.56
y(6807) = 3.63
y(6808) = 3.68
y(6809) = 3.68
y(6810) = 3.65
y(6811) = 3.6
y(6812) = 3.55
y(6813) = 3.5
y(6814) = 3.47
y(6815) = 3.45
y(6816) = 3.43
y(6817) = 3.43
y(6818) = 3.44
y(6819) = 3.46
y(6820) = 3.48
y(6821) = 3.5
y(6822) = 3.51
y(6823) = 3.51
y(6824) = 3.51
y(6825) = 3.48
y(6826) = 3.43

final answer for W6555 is 3.27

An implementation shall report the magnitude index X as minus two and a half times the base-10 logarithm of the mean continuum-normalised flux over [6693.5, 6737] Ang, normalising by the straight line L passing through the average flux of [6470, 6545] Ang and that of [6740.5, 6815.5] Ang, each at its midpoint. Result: 0.03 mag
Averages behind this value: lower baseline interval 3.09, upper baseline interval 3.53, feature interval 3.35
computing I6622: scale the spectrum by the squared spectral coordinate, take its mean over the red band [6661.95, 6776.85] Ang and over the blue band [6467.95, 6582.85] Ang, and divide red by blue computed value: 1.14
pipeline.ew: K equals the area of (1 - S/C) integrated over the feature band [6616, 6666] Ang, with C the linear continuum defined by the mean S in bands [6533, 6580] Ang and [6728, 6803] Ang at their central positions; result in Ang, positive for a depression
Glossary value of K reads 1.4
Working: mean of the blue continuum 3.22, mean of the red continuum 3.51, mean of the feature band 3.25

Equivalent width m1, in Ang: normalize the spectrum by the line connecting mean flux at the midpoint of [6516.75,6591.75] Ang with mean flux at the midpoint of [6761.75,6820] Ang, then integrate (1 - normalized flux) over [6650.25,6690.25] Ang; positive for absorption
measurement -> 0.7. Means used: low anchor 3.17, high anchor 3.54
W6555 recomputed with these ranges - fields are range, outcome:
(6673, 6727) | 3.32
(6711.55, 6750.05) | 3.42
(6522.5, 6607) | 3.19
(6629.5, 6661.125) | 3.27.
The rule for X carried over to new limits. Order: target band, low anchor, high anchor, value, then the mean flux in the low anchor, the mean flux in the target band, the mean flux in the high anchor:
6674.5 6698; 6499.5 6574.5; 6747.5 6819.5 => 0.02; 3.15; 3.31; 3.53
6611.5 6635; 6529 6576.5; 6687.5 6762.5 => 0.03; 3.22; 3.21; 3.4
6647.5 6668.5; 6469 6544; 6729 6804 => 0.01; 3.09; 3.31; 3.51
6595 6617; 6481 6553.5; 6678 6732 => 0.01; 3.11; 3.2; 3.34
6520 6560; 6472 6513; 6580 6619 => 0.03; 3.15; 3.09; 3.19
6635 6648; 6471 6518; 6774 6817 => 0.04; 3.14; 3.21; 3.55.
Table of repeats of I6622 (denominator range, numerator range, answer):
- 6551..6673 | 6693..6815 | 1.11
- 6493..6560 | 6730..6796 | 1.22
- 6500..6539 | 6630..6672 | 1.12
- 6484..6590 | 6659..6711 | 1.09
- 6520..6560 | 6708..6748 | 1.17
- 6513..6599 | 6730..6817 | 1.19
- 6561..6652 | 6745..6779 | 1.14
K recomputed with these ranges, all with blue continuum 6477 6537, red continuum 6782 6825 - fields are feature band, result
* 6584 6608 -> 0.3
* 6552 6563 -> -0.2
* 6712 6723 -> 0.0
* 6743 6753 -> 0.0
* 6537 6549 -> 0.0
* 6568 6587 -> -0.2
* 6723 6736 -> 0.1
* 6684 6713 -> 0.6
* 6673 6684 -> 0.2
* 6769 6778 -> -0.2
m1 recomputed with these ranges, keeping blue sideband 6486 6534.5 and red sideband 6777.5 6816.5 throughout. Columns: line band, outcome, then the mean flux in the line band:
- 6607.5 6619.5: 0.26 Ang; 3.19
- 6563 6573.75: -0.78 Ang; 3.42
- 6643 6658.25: 0.21 Ang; 3.27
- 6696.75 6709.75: 0.51 Ang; 3.27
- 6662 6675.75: 0.40 Ang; 3.25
